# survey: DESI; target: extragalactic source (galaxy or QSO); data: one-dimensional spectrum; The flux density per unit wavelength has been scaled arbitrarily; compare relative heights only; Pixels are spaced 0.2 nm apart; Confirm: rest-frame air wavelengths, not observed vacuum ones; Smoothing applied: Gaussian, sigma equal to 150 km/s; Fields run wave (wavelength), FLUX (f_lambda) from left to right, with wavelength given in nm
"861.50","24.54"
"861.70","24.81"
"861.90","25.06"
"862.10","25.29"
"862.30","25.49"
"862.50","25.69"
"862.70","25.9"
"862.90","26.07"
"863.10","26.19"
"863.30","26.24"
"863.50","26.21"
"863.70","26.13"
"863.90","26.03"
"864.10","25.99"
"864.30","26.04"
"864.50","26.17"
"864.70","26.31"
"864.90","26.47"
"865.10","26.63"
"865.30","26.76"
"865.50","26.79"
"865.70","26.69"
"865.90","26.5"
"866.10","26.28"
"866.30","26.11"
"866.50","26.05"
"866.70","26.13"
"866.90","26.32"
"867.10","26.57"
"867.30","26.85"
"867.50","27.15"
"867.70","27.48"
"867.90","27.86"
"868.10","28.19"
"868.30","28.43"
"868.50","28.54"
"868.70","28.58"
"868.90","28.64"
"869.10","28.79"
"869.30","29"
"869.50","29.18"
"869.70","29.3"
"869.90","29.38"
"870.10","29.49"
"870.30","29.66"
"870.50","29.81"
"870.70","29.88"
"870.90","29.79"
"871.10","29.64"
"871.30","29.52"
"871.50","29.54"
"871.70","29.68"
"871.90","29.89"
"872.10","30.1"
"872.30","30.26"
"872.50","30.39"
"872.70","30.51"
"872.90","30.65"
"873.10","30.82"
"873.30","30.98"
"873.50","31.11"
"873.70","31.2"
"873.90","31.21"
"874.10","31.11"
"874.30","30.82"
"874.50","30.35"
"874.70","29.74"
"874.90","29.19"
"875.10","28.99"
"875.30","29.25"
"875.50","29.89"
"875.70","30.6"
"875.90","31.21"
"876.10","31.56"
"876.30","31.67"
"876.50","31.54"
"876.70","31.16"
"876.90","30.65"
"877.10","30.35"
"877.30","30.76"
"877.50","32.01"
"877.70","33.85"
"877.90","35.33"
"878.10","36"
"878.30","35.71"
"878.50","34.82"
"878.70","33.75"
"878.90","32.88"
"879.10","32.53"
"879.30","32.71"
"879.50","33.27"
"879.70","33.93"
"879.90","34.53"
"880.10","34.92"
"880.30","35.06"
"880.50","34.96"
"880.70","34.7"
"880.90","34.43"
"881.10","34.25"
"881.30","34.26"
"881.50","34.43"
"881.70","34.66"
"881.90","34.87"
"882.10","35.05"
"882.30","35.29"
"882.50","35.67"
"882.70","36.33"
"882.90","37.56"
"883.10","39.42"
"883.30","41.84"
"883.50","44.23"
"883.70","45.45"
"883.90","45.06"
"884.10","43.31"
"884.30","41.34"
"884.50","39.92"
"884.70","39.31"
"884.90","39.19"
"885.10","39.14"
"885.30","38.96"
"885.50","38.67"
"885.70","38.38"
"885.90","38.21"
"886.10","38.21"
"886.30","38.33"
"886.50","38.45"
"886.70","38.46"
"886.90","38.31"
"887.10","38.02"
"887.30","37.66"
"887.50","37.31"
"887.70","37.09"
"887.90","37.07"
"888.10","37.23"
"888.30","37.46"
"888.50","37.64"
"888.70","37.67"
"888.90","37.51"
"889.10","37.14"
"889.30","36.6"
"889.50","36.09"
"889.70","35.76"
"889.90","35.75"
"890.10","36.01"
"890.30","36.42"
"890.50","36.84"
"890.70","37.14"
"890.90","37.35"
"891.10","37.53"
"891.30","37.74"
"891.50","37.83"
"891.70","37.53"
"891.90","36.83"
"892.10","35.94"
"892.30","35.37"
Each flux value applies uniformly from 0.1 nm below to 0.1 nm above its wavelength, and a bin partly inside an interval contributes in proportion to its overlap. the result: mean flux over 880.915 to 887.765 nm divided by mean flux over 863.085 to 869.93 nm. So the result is 1.41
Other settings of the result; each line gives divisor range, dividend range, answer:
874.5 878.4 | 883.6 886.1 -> 1.28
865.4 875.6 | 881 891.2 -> 1.31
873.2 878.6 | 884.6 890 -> 1.20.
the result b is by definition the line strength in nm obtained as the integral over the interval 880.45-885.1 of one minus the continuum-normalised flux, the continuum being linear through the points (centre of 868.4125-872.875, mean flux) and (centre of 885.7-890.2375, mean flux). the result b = -0.41 nm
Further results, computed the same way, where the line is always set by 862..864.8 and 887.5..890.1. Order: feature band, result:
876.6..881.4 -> -0.14 nm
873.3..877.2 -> 0.06 nm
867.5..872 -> -0.05 nm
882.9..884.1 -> -0.28 nm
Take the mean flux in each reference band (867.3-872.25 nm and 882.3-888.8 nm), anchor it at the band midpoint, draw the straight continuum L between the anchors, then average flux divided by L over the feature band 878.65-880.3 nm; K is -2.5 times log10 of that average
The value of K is 0.05 mag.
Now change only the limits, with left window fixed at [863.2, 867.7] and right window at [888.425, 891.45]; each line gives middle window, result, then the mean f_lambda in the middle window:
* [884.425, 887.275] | -0.10 mag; 38.6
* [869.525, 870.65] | -0.04 mag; 29.5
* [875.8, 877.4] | 0.00 mag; 31.1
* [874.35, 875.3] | 0.03 mag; 29.6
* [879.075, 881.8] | -0.05 mag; 34.2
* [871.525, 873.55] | -0.03 mag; 30.4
